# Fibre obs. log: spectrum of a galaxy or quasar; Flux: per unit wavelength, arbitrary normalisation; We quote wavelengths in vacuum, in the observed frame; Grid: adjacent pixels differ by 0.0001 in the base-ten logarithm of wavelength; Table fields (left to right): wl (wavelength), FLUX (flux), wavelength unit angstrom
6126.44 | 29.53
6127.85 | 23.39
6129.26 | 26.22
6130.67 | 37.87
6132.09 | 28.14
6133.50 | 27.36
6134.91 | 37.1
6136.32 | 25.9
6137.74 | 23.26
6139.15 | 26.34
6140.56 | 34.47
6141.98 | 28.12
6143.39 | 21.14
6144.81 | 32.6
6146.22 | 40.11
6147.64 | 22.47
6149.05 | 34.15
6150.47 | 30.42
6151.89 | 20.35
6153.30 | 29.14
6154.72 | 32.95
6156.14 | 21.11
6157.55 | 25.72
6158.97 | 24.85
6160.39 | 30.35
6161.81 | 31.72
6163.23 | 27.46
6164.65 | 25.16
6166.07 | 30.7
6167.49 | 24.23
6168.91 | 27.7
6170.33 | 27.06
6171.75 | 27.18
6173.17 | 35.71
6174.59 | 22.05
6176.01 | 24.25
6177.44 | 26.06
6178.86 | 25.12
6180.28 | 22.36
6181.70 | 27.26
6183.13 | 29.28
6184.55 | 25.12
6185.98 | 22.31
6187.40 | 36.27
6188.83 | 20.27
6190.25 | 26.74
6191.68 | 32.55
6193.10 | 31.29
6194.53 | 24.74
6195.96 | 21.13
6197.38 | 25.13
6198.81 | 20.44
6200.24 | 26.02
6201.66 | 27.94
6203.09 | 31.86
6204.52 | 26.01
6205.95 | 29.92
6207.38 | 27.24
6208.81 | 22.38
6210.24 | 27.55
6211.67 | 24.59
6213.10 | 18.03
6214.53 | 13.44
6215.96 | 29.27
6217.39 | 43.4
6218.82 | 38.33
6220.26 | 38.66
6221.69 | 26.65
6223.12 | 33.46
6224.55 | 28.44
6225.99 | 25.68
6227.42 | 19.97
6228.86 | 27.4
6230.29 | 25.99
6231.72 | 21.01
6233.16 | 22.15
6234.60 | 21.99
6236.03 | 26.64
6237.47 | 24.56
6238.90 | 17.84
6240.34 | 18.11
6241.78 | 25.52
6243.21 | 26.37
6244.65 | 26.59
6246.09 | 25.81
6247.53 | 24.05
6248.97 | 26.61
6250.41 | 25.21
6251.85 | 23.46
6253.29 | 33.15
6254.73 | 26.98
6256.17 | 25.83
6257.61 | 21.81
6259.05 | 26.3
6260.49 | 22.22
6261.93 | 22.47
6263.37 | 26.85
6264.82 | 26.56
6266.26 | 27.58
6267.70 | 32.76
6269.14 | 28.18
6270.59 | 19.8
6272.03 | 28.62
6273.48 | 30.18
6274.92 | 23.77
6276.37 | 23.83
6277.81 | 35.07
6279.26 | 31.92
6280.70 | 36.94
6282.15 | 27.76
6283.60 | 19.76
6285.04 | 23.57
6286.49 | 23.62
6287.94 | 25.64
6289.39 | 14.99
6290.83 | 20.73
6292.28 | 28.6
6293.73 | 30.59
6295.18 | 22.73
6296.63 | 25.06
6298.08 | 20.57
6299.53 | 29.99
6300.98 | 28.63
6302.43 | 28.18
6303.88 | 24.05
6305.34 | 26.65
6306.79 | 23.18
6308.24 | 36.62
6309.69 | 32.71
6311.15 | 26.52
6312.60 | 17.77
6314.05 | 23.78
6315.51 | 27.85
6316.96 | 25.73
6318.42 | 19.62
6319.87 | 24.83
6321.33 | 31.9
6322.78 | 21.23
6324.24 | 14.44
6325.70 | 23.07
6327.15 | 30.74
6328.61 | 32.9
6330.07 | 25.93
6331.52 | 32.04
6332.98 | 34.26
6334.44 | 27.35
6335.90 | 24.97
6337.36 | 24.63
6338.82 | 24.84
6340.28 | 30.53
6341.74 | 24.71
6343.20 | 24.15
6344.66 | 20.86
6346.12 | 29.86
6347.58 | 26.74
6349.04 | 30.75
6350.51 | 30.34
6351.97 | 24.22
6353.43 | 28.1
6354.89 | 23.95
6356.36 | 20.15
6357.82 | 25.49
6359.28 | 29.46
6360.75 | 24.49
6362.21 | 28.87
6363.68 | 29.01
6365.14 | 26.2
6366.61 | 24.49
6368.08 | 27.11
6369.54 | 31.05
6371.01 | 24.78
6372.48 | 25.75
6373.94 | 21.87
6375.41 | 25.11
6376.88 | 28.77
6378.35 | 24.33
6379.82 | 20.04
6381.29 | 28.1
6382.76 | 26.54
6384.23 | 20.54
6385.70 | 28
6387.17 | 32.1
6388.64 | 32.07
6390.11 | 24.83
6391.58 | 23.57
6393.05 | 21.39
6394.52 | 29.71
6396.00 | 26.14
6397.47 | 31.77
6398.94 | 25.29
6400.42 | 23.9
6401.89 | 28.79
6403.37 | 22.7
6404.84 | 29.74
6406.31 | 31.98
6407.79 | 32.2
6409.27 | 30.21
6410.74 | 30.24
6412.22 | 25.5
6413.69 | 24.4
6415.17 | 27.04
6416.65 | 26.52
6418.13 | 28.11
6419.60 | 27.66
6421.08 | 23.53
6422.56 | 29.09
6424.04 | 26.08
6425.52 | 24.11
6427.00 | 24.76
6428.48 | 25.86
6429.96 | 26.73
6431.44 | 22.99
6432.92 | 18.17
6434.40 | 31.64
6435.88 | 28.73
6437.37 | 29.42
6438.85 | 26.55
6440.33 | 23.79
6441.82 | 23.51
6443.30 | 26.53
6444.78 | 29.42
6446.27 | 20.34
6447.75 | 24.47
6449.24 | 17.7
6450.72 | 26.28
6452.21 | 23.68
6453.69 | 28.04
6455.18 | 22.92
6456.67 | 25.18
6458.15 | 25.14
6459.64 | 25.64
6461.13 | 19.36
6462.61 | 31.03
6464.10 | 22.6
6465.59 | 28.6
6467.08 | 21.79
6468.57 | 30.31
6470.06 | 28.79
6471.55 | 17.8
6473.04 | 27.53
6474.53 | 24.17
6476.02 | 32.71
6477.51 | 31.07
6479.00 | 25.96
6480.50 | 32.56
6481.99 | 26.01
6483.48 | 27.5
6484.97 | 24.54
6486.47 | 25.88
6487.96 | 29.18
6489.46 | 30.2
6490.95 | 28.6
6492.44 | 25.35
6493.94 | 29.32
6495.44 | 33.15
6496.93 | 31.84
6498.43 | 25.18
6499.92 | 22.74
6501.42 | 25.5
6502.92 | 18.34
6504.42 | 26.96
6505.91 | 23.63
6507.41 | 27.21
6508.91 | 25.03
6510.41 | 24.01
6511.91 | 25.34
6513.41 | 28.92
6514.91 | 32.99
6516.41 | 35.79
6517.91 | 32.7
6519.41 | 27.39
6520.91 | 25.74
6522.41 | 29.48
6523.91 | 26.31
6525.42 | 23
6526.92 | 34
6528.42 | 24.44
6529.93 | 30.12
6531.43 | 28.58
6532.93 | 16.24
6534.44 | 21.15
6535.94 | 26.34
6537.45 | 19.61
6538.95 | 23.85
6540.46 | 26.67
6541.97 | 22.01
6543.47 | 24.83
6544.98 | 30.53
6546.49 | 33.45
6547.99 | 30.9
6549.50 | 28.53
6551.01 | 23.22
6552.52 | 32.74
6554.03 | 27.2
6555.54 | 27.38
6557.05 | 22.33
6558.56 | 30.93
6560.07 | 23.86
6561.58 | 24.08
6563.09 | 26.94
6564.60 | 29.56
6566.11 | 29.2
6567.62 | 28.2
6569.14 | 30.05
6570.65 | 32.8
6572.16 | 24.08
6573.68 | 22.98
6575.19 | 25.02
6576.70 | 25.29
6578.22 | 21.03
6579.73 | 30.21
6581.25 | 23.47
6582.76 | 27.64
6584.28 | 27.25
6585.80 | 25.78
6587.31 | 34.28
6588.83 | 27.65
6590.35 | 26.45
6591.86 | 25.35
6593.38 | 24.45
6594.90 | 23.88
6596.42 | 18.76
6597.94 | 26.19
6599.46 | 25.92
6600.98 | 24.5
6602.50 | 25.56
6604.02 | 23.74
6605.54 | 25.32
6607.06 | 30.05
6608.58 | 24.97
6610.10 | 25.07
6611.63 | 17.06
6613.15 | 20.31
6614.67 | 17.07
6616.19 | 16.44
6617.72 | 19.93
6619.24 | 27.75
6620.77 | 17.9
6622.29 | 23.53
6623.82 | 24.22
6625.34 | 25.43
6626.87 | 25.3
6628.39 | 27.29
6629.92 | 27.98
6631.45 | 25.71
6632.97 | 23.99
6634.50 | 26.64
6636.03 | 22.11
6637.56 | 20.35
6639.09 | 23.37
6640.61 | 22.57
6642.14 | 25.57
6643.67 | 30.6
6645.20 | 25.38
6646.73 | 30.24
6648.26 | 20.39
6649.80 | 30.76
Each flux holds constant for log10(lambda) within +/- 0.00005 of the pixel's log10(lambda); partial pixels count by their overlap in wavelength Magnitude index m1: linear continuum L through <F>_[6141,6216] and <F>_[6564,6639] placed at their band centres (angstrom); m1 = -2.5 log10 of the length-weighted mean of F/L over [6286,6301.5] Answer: 0.07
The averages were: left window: 26.7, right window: 24.9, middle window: 24.6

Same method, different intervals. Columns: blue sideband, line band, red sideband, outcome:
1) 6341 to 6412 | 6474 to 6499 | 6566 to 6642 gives -0.109 mag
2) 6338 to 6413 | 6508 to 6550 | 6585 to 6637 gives -0.080 mag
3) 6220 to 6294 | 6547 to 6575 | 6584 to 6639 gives -0.127 mag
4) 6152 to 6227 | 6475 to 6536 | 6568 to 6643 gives -0.084 mag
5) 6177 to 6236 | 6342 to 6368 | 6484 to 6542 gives 0.015 mag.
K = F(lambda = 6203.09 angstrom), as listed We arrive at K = 31.86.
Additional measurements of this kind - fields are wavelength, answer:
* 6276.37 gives 23.83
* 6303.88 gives 24.05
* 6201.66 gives 27.94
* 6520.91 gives 25.74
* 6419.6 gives 27.66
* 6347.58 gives 26.74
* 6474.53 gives 24.17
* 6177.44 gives 26.06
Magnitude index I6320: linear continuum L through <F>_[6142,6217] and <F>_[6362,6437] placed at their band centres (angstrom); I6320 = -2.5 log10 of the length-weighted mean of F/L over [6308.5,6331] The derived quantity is 0.05 mag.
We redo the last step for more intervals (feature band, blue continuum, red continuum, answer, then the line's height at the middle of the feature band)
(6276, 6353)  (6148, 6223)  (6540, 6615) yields 0.02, 26.9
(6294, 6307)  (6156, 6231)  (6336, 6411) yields 0.05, 26.8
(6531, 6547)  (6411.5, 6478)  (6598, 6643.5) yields 0.00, 24.6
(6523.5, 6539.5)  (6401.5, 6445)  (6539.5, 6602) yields 0.08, 26.7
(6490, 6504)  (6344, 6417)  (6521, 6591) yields 0.00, 26.7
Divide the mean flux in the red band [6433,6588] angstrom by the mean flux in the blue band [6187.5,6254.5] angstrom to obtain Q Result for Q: 1.01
